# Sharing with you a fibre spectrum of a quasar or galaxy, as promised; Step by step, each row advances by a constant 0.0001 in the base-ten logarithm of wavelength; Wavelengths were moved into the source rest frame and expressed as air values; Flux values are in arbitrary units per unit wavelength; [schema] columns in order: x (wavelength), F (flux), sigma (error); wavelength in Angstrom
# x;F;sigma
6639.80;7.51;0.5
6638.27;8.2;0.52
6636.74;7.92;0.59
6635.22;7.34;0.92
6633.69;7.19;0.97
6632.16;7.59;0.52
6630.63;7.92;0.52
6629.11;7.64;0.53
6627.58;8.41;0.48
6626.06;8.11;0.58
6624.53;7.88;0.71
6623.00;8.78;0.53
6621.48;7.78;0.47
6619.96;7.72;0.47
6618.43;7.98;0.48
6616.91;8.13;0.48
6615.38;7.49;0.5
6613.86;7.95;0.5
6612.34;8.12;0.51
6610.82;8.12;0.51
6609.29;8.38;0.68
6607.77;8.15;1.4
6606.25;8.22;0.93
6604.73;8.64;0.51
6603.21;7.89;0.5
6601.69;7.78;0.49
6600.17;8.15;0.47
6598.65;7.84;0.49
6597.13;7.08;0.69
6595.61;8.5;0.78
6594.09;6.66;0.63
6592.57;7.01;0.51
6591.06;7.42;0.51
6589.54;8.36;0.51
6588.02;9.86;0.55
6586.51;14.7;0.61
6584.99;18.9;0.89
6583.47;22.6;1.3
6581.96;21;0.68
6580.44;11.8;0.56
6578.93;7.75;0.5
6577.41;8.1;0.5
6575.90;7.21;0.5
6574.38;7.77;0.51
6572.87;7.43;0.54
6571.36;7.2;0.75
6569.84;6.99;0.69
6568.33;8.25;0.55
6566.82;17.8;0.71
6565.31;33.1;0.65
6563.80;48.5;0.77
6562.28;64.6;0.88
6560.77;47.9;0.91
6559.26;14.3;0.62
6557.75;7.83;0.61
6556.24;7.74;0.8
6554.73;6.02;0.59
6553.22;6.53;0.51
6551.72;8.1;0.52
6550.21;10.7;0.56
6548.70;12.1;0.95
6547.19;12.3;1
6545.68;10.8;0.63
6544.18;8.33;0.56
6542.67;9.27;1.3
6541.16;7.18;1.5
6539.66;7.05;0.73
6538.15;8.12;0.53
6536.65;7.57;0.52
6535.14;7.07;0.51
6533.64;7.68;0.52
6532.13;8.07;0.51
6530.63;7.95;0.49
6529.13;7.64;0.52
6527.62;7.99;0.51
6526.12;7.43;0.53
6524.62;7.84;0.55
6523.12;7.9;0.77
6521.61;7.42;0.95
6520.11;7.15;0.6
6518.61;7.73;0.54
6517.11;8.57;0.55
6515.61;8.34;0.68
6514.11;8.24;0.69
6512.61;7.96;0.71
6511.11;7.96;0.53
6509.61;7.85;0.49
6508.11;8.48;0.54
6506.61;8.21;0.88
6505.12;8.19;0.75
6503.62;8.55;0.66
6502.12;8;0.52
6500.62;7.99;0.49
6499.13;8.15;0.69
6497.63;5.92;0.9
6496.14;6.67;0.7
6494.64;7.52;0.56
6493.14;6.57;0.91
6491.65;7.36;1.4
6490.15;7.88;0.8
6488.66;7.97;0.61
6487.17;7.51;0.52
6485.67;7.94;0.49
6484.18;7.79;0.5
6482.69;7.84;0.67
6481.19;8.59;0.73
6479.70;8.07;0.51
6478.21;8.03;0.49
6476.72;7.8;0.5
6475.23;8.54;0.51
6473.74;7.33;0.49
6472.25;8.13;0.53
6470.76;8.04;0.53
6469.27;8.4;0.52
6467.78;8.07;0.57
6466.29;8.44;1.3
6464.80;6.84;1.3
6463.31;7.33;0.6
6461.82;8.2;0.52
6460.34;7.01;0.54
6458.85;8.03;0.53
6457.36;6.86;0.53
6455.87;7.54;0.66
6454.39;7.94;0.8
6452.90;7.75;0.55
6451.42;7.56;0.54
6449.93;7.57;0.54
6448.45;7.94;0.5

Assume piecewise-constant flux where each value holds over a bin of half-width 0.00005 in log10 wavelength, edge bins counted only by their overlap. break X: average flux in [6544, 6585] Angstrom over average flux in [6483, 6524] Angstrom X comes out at 2.1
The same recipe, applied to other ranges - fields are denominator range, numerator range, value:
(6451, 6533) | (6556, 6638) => 1.55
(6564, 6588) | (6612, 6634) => 0.56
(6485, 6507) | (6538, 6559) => 1.16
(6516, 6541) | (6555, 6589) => 2.34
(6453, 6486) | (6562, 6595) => 1.95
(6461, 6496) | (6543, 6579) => 2.02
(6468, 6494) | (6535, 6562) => 1.54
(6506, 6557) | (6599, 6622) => 0.98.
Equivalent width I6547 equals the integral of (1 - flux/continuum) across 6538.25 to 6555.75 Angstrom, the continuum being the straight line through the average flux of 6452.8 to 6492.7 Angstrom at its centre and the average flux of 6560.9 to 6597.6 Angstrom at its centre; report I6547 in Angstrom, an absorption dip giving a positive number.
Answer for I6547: 6.0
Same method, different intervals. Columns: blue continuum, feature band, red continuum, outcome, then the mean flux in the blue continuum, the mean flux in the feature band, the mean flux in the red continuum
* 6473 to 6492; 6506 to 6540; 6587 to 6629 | 0.5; 7.91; 7.84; 8.05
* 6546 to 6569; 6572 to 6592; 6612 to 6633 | 4.9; 20.3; 11.7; 7.96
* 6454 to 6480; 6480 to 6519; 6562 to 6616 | 5.2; 7.81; 7.84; 12.5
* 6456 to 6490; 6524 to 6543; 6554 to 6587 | 8.7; 7.85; 7.73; 18.1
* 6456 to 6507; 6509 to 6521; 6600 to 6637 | -0.3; 7.75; 7.97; 7.97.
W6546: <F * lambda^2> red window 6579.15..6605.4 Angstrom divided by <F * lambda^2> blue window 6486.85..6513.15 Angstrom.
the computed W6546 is 1.44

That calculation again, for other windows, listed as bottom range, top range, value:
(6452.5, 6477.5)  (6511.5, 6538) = 1.02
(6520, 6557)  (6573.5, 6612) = 1.22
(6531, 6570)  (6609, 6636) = 0.53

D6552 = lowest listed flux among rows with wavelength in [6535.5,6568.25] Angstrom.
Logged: 6.02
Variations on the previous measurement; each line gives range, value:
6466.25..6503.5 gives 5.92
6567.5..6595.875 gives 6.66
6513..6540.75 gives 7.05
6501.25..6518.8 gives 7.73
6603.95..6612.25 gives 8.12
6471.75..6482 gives 7.33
